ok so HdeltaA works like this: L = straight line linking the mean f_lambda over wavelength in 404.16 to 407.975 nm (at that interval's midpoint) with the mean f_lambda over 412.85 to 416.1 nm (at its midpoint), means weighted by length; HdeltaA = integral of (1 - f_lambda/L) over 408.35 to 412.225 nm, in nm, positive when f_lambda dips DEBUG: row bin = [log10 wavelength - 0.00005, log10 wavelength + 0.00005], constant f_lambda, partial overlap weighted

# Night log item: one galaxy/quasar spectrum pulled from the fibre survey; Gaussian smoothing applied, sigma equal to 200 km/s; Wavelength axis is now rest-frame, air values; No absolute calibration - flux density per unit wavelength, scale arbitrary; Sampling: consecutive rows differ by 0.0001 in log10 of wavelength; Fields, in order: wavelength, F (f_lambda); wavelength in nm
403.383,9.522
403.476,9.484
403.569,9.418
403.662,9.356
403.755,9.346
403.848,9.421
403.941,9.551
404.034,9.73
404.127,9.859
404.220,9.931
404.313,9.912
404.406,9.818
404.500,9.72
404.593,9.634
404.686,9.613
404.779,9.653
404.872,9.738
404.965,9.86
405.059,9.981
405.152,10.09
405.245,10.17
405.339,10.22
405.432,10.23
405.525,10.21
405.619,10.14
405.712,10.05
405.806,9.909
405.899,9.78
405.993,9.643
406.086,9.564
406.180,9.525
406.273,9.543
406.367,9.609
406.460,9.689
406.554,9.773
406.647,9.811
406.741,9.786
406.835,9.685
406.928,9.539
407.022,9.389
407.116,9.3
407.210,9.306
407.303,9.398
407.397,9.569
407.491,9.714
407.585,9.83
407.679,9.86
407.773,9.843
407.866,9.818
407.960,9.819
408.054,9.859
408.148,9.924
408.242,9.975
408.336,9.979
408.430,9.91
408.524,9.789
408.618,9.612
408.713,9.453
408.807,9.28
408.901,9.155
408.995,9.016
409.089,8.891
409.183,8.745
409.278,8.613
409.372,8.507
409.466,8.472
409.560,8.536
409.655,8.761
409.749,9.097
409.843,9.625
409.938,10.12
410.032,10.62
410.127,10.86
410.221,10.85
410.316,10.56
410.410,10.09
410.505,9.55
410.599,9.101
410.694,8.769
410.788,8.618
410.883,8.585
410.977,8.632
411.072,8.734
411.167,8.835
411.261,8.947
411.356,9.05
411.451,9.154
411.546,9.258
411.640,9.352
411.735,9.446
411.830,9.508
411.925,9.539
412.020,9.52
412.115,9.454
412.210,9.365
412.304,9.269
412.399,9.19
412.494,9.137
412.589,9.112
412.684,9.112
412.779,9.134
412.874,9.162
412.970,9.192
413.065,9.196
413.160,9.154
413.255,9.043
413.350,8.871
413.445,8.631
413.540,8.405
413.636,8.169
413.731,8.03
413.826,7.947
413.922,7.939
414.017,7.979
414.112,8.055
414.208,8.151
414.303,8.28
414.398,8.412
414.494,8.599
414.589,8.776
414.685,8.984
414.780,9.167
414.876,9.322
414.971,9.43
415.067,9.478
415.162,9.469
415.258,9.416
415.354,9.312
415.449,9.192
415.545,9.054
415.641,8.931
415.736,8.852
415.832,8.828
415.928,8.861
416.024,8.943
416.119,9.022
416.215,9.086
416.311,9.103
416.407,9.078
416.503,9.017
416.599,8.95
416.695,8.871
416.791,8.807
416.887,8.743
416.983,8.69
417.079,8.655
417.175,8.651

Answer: -0.016 nm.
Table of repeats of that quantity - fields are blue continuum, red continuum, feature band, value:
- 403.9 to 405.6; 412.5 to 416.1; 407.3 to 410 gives 0.01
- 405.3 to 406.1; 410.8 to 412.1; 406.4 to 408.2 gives 0.01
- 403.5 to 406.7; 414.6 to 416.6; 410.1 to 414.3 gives 0.13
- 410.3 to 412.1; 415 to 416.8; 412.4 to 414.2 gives 0.09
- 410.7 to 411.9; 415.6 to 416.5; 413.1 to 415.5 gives 0.07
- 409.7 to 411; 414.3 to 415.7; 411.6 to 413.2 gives 0.02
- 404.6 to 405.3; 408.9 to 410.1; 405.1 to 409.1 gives -0.09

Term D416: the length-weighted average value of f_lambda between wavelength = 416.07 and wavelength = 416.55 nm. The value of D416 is 9.07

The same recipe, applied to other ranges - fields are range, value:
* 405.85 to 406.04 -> 9.74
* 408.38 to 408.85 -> 9.6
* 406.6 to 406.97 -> 9.72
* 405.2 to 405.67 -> 10.2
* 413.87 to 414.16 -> 7.98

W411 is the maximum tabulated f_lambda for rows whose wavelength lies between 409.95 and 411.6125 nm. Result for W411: 10.86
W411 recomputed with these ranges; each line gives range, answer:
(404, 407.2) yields 10.23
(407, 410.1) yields 10.62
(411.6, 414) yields 9.539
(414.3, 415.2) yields 9.478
